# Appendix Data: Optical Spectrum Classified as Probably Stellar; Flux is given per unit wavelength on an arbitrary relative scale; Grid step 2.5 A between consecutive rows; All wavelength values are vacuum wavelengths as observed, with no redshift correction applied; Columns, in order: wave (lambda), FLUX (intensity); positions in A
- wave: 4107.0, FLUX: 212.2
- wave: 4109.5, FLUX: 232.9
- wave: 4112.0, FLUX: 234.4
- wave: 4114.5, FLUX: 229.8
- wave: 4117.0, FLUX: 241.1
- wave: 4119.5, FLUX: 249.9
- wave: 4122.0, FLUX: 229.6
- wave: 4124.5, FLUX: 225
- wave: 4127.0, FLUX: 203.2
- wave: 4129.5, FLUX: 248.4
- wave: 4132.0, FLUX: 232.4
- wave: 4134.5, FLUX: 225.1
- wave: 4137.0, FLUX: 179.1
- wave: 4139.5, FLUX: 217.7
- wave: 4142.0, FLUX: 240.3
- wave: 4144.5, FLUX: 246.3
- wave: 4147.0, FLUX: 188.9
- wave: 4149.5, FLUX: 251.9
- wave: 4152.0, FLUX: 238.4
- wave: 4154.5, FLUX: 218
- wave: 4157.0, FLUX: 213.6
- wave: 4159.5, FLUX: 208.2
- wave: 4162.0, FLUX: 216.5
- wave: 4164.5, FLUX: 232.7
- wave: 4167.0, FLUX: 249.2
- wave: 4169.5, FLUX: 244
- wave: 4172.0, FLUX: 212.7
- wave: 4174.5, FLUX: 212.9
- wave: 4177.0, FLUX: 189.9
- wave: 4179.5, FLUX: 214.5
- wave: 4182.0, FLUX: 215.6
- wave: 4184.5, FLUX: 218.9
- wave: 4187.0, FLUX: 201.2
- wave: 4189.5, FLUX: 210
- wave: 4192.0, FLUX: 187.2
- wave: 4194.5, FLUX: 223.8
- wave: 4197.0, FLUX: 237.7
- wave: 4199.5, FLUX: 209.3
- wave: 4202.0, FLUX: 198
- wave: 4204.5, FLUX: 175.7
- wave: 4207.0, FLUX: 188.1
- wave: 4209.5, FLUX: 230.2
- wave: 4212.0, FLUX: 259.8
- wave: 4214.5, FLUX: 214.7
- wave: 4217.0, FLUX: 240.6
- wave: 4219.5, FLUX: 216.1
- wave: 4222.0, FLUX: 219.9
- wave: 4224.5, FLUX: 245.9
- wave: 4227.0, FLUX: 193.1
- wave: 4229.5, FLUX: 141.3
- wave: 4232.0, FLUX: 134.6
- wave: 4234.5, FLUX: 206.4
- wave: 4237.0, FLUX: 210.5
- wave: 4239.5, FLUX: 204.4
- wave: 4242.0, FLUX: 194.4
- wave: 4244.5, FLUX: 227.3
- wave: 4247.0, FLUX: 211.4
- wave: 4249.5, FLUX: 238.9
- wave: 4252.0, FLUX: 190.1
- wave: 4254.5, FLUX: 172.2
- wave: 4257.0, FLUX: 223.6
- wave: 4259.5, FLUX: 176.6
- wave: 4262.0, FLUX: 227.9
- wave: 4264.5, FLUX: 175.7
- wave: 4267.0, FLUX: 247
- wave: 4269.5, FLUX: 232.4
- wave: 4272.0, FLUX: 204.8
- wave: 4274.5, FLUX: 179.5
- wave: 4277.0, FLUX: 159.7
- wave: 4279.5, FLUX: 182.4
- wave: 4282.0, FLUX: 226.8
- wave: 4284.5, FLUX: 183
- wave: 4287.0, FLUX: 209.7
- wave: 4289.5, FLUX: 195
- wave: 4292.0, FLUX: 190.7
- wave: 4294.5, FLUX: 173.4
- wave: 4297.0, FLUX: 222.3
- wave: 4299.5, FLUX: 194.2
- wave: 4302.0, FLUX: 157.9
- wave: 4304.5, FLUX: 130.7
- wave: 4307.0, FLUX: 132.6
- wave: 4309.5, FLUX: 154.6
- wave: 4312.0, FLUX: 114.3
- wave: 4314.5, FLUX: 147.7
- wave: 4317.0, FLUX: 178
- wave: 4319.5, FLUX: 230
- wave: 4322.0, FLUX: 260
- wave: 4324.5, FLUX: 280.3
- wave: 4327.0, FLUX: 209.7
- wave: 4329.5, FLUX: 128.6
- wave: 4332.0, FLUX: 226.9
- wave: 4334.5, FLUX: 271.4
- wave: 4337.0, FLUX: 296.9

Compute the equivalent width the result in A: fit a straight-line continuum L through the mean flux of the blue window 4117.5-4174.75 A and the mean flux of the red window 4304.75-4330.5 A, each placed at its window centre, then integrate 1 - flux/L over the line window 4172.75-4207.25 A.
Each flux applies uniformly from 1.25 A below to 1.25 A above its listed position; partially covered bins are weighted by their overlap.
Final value 1.3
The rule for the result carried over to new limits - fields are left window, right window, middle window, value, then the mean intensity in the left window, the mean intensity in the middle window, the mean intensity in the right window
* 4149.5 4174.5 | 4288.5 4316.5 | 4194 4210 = 0.1 A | 227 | 207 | 165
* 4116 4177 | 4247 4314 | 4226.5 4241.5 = 1.4 A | 225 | 182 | 188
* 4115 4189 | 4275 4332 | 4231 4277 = -1.1 A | 223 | 202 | 185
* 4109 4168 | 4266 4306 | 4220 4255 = 0.6 A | 227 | 200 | 192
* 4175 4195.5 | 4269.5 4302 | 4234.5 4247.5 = -0.6 A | 208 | 209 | 194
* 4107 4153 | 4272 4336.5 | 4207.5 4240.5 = 0.0 A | 228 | 209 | 191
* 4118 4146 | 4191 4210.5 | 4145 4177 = -0.7 A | 227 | 223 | 206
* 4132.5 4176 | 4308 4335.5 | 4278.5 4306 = 2.1 A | 223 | 187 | 199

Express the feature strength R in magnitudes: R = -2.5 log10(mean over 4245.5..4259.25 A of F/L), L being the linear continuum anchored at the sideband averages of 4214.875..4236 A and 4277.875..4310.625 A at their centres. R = -0.07 mag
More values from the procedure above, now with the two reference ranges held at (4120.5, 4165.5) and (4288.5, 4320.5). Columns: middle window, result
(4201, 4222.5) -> -0.081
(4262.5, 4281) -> -0.102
